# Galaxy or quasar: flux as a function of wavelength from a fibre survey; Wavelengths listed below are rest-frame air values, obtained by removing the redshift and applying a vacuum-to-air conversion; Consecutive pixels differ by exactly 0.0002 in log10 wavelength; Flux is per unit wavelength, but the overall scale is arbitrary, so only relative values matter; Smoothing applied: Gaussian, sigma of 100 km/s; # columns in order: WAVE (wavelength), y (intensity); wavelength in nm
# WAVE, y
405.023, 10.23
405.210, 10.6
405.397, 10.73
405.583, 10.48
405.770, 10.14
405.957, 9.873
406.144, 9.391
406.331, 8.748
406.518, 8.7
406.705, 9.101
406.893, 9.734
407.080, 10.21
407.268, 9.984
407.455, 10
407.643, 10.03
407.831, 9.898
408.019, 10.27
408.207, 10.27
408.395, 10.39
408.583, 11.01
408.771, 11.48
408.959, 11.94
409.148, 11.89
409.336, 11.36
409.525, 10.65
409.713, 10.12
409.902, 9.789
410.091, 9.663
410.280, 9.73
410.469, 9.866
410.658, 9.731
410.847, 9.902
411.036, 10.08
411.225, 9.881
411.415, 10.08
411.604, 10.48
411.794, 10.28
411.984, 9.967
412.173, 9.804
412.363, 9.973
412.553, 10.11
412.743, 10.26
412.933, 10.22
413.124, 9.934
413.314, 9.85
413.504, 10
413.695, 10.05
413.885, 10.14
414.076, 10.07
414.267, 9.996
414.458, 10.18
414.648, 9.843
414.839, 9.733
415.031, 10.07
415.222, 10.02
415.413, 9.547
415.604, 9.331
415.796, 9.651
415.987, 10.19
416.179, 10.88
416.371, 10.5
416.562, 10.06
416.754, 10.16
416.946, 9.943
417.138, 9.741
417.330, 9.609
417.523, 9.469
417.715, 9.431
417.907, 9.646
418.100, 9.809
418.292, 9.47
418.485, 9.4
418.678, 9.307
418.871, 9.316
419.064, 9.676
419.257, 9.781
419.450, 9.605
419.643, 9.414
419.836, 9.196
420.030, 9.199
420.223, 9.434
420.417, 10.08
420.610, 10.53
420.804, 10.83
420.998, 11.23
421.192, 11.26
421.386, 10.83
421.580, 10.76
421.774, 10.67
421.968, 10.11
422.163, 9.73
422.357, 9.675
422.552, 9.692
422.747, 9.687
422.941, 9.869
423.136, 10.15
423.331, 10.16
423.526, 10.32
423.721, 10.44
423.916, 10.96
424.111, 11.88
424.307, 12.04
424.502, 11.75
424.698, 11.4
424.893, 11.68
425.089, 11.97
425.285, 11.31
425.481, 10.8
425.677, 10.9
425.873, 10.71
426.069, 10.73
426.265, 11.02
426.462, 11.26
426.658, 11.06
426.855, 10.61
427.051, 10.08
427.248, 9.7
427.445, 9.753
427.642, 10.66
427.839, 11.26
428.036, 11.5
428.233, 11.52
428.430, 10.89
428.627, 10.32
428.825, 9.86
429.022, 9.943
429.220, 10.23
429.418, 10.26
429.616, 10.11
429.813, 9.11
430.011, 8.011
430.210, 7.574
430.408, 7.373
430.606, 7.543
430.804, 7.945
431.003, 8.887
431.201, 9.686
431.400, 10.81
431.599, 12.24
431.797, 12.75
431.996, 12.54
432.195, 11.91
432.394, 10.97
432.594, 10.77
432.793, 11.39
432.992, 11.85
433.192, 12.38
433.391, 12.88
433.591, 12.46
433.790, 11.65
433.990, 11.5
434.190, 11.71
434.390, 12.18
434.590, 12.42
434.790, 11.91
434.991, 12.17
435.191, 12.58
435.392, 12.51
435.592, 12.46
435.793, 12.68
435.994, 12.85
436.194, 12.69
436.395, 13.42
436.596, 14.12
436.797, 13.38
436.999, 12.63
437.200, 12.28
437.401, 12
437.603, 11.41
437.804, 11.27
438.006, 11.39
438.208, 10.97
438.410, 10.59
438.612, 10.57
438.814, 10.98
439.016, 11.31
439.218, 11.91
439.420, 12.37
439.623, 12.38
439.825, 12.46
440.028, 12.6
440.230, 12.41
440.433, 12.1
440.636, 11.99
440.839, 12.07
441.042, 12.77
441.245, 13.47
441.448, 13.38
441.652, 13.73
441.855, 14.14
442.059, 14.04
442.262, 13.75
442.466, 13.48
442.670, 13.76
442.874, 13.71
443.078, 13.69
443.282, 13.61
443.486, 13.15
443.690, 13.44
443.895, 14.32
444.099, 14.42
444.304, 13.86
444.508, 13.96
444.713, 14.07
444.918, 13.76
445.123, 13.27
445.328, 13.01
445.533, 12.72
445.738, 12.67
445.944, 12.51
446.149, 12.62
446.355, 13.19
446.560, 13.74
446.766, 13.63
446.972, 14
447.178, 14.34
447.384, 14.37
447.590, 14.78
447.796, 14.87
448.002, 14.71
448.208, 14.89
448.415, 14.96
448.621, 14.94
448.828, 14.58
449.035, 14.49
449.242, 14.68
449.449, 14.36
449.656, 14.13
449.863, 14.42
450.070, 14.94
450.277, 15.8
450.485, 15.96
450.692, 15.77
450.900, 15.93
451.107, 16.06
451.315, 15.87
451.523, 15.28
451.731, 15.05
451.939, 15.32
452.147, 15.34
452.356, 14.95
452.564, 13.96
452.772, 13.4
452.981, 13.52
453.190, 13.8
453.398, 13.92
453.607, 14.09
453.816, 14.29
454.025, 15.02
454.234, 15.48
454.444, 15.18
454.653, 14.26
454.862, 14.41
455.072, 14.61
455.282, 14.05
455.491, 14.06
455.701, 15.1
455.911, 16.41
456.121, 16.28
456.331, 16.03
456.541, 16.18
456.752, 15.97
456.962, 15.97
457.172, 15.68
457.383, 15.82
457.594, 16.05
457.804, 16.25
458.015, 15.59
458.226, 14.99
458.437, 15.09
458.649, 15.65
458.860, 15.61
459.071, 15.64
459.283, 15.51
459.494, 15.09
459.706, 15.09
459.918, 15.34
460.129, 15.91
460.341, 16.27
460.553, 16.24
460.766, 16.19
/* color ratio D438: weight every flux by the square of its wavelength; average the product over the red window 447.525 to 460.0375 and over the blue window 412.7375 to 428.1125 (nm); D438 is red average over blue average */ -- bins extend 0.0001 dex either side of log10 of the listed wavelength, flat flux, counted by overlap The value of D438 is 1.71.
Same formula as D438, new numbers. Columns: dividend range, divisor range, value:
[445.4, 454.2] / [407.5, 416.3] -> 1.70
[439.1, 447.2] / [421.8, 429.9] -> 1.35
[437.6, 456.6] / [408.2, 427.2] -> 1.55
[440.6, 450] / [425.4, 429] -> 1.40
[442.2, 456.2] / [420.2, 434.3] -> 1.49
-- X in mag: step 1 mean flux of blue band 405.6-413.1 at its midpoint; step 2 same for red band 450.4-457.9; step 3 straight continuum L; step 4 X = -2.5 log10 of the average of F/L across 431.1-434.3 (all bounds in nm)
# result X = 0.09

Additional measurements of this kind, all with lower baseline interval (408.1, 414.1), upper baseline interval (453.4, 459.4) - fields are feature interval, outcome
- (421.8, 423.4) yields 0.17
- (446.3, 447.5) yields 0.03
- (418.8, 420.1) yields 0.18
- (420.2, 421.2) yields 0.08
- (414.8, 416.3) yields 0.09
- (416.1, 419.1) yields 0.13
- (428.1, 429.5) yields 0.17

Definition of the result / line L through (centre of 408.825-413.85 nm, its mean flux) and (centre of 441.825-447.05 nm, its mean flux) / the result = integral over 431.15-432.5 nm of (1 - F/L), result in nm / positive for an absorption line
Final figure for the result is 0.07 nm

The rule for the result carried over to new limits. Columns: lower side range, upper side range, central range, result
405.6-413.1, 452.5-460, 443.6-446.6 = 0.105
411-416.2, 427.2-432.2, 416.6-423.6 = 0.075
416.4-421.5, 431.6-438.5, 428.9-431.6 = 0.542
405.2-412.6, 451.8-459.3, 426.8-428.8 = 0.256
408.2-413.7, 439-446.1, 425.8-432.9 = 0.986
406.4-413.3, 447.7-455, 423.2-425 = 0.093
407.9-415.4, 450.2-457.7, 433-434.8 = 0.097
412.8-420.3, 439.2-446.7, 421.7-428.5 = 0.101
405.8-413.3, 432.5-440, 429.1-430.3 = 0.243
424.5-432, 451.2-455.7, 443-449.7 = -0.271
